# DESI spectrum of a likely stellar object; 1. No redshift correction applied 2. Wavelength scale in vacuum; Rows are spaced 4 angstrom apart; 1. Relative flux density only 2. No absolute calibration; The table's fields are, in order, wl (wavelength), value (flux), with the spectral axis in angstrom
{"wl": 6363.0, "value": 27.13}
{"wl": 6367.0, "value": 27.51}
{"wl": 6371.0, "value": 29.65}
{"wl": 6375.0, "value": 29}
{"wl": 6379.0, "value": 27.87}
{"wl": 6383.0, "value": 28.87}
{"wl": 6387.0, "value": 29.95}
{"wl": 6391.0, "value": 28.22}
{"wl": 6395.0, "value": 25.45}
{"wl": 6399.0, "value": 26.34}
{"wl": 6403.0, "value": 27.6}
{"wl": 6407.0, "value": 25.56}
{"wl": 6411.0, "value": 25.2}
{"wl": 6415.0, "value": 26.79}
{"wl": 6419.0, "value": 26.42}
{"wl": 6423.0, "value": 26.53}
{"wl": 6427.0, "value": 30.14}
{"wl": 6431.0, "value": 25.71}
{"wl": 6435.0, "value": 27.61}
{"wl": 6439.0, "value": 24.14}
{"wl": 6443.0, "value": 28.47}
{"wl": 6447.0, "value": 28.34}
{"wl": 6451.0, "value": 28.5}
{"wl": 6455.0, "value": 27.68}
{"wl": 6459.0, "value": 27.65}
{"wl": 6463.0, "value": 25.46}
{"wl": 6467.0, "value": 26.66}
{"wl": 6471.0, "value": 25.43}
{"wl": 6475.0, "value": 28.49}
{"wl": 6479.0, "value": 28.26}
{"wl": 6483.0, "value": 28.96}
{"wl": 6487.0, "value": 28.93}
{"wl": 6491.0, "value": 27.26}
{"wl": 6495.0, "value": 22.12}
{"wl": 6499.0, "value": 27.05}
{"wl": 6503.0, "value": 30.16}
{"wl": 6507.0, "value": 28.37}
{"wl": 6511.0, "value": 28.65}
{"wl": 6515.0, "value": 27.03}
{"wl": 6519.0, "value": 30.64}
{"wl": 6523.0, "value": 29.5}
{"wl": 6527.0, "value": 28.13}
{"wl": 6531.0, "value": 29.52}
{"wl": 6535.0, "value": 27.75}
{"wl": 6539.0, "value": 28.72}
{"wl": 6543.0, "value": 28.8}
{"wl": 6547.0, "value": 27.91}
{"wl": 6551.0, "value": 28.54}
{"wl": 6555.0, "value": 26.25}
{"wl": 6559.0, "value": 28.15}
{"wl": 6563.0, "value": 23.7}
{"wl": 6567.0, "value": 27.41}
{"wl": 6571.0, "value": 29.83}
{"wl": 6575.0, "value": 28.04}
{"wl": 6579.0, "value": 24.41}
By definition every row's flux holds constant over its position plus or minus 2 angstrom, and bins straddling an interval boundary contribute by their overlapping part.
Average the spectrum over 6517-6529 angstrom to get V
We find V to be 29.4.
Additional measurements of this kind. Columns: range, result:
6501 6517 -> 28.6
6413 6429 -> 27.5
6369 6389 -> 29.1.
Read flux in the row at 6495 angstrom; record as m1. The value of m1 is 22.12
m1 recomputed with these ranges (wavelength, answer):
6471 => 25.43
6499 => 27.05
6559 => 28.15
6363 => 27.13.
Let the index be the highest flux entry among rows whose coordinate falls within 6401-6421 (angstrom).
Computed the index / 27.6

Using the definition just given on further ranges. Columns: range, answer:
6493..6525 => 30.64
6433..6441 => 27.61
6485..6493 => 28.93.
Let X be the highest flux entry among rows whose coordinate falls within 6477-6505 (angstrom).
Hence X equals 30.16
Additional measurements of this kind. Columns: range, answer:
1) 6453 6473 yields 27.68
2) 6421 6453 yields 30.14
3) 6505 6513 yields 28.65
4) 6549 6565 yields 28.54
